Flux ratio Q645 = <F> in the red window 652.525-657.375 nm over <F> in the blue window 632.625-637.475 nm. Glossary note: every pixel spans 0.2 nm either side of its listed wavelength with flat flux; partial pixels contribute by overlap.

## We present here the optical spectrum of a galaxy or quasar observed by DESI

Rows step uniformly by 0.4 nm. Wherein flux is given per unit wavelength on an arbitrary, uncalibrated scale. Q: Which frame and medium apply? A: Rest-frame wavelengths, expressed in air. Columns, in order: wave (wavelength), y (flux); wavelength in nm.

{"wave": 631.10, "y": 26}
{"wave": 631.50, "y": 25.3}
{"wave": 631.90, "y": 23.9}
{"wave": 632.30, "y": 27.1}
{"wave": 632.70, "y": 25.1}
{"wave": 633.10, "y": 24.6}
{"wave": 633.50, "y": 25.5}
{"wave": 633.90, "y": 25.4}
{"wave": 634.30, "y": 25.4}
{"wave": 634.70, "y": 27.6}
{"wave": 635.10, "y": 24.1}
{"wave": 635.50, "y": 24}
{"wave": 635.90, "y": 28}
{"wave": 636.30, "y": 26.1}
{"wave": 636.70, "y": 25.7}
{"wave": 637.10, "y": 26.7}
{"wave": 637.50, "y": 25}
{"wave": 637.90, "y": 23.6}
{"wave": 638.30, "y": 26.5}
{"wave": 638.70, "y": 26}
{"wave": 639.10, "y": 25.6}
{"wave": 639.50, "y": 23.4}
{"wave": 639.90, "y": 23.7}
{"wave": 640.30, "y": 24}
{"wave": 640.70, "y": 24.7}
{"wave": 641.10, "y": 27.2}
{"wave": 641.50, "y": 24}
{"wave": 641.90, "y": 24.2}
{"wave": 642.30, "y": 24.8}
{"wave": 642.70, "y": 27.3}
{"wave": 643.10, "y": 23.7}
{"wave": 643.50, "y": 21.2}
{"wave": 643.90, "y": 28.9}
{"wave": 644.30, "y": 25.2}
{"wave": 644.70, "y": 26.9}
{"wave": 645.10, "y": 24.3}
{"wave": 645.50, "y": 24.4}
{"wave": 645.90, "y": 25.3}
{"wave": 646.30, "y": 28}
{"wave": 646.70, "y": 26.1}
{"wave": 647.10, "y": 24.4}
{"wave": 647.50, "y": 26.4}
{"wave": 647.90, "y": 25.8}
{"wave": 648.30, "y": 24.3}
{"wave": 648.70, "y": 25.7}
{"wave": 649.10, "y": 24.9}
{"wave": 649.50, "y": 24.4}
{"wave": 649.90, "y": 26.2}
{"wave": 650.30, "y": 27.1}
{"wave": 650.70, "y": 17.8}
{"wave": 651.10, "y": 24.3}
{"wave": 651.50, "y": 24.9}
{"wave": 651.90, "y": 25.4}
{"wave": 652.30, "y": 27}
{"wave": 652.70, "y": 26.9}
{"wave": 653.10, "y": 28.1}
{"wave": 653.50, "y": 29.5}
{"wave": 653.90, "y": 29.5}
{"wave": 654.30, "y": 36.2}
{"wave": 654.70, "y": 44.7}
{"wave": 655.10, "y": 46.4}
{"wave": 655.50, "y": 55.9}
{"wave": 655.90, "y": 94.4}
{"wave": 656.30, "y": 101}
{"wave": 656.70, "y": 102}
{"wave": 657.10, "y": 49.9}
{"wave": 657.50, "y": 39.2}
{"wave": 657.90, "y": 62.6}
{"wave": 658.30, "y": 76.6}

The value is 2.09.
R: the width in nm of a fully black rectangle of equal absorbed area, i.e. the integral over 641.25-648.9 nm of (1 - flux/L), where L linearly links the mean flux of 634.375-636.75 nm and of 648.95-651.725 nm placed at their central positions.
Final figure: -0.16 nm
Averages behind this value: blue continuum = 25.9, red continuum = 24.2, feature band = 25.3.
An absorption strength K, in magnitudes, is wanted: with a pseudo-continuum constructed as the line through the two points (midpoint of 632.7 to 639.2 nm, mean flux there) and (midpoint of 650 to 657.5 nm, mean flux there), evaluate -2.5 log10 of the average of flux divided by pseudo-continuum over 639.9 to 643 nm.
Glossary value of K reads 0.24 mag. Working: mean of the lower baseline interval 25.6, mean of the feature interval 25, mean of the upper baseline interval 43.6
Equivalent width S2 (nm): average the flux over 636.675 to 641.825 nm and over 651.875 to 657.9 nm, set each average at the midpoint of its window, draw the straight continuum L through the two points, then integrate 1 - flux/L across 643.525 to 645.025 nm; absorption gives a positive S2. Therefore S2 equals 0.32 nm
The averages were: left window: 25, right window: 50.2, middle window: 26.1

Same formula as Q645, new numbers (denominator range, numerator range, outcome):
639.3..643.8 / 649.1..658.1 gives 1.74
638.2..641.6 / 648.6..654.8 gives 1.10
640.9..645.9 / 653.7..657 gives 2.52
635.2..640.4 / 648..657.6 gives 1.57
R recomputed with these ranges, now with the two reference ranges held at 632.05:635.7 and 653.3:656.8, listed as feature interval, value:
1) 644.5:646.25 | 0.73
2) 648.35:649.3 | 0.46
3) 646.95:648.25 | 0.60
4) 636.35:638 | 0.28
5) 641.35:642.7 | 0.48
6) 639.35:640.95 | 0.51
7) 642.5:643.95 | 0.55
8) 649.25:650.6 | 0.68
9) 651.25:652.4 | 0.60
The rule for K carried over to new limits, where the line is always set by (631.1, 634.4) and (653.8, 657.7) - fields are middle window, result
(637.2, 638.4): 0.30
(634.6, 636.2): 0.14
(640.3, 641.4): 0.43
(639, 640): 0.42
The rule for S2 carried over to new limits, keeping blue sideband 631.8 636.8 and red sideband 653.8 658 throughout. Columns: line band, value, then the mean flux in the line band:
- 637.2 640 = 0.65 nm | 24.9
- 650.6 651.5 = 0.52 nm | 22.3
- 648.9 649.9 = 0.50 nm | 25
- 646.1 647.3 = 0.51 nm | 26.2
